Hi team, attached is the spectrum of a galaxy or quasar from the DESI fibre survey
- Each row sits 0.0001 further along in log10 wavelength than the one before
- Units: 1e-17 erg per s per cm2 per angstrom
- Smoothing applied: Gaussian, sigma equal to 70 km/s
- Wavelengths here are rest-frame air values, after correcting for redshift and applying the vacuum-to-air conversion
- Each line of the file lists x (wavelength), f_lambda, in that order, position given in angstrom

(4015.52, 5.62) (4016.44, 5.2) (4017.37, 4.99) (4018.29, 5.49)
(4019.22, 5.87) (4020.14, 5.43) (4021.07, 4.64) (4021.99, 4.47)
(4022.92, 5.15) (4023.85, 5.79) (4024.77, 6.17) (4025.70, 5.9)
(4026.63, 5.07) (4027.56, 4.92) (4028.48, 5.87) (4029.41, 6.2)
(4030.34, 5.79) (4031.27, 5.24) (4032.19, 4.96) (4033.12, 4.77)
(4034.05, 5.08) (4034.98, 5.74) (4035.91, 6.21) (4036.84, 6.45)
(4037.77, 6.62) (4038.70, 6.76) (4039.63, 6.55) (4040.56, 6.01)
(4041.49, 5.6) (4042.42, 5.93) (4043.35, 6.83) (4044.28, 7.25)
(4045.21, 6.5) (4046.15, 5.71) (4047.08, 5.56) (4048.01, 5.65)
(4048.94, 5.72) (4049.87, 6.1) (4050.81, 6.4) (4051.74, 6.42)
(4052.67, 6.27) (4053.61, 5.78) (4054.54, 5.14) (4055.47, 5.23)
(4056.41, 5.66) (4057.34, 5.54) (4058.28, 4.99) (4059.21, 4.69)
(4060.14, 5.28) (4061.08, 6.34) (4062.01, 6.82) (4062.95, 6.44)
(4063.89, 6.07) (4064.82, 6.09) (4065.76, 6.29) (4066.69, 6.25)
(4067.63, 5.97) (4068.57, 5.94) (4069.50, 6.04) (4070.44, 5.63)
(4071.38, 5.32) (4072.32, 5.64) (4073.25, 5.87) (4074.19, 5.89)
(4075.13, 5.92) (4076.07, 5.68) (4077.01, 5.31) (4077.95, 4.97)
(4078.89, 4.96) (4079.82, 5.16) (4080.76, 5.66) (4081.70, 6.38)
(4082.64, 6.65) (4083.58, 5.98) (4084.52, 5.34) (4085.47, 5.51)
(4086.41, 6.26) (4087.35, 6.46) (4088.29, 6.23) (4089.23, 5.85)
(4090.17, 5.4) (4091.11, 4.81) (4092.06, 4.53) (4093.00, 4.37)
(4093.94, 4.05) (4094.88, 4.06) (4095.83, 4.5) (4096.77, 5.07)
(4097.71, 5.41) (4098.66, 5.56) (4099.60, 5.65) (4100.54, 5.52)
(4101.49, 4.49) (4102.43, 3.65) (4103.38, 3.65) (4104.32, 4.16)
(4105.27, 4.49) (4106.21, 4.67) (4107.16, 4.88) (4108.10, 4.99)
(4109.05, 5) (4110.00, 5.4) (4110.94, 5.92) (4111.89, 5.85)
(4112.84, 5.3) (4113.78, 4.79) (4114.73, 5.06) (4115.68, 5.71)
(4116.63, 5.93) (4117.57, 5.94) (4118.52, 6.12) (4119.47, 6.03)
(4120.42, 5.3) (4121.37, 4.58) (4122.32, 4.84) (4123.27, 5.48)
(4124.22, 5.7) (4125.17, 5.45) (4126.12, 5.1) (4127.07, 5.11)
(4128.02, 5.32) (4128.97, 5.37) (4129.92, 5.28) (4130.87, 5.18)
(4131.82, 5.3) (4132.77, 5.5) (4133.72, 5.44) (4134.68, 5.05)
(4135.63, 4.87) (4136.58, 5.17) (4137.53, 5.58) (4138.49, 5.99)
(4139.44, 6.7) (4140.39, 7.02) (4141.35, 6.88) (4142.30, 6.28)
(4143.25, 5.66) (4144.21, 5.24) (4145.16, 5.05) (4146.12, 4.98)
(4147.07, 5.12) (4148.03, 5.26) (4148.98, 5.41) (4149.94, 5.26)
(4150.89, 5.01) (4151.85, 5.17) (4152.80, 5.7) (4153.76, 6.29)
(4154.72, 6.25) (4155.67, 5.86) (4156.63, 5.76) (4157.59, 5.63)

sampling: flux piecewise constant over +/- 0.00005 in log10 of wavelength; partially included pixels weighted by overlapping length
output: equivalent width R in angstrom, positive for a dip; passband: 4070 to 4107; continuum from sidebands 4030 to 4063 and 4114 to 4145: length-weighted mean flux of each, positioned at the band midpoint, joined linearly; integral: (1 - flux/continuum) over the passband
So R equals 3.1 angstrom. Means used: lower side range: 5.88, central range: 5.24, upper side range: 5.56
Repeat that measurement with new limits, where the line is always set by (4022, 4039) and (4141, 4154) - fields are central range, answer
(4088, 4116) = 3.05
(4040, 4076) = -1.87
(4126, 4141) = -0.01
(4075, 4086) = -0.06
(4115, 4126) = 0.01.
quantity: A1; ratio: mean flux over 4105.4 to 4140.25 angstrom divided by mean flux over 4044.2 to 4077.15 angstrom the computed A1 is 0.92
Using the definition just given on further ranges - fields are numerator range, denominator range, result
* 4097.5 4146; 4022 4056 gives 0.91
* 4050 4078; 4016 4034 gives 1.08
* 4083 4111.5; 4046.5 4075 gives 0.87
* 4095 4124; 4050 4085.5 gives 0.89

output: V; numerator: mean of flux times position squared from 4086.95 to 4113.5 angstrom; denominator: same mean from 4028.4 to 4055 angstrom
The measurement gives 0.86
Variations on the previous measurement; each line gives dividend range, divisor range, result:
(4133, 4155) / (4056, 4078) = 1.01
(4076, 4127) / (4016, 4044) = 0.96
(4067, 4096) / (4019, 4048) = 0.98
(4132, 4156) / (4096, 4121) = 1.11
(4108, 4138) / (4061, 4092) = 0.94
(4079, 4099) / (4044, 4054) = 0.90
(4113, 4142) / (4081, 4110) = 1.10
